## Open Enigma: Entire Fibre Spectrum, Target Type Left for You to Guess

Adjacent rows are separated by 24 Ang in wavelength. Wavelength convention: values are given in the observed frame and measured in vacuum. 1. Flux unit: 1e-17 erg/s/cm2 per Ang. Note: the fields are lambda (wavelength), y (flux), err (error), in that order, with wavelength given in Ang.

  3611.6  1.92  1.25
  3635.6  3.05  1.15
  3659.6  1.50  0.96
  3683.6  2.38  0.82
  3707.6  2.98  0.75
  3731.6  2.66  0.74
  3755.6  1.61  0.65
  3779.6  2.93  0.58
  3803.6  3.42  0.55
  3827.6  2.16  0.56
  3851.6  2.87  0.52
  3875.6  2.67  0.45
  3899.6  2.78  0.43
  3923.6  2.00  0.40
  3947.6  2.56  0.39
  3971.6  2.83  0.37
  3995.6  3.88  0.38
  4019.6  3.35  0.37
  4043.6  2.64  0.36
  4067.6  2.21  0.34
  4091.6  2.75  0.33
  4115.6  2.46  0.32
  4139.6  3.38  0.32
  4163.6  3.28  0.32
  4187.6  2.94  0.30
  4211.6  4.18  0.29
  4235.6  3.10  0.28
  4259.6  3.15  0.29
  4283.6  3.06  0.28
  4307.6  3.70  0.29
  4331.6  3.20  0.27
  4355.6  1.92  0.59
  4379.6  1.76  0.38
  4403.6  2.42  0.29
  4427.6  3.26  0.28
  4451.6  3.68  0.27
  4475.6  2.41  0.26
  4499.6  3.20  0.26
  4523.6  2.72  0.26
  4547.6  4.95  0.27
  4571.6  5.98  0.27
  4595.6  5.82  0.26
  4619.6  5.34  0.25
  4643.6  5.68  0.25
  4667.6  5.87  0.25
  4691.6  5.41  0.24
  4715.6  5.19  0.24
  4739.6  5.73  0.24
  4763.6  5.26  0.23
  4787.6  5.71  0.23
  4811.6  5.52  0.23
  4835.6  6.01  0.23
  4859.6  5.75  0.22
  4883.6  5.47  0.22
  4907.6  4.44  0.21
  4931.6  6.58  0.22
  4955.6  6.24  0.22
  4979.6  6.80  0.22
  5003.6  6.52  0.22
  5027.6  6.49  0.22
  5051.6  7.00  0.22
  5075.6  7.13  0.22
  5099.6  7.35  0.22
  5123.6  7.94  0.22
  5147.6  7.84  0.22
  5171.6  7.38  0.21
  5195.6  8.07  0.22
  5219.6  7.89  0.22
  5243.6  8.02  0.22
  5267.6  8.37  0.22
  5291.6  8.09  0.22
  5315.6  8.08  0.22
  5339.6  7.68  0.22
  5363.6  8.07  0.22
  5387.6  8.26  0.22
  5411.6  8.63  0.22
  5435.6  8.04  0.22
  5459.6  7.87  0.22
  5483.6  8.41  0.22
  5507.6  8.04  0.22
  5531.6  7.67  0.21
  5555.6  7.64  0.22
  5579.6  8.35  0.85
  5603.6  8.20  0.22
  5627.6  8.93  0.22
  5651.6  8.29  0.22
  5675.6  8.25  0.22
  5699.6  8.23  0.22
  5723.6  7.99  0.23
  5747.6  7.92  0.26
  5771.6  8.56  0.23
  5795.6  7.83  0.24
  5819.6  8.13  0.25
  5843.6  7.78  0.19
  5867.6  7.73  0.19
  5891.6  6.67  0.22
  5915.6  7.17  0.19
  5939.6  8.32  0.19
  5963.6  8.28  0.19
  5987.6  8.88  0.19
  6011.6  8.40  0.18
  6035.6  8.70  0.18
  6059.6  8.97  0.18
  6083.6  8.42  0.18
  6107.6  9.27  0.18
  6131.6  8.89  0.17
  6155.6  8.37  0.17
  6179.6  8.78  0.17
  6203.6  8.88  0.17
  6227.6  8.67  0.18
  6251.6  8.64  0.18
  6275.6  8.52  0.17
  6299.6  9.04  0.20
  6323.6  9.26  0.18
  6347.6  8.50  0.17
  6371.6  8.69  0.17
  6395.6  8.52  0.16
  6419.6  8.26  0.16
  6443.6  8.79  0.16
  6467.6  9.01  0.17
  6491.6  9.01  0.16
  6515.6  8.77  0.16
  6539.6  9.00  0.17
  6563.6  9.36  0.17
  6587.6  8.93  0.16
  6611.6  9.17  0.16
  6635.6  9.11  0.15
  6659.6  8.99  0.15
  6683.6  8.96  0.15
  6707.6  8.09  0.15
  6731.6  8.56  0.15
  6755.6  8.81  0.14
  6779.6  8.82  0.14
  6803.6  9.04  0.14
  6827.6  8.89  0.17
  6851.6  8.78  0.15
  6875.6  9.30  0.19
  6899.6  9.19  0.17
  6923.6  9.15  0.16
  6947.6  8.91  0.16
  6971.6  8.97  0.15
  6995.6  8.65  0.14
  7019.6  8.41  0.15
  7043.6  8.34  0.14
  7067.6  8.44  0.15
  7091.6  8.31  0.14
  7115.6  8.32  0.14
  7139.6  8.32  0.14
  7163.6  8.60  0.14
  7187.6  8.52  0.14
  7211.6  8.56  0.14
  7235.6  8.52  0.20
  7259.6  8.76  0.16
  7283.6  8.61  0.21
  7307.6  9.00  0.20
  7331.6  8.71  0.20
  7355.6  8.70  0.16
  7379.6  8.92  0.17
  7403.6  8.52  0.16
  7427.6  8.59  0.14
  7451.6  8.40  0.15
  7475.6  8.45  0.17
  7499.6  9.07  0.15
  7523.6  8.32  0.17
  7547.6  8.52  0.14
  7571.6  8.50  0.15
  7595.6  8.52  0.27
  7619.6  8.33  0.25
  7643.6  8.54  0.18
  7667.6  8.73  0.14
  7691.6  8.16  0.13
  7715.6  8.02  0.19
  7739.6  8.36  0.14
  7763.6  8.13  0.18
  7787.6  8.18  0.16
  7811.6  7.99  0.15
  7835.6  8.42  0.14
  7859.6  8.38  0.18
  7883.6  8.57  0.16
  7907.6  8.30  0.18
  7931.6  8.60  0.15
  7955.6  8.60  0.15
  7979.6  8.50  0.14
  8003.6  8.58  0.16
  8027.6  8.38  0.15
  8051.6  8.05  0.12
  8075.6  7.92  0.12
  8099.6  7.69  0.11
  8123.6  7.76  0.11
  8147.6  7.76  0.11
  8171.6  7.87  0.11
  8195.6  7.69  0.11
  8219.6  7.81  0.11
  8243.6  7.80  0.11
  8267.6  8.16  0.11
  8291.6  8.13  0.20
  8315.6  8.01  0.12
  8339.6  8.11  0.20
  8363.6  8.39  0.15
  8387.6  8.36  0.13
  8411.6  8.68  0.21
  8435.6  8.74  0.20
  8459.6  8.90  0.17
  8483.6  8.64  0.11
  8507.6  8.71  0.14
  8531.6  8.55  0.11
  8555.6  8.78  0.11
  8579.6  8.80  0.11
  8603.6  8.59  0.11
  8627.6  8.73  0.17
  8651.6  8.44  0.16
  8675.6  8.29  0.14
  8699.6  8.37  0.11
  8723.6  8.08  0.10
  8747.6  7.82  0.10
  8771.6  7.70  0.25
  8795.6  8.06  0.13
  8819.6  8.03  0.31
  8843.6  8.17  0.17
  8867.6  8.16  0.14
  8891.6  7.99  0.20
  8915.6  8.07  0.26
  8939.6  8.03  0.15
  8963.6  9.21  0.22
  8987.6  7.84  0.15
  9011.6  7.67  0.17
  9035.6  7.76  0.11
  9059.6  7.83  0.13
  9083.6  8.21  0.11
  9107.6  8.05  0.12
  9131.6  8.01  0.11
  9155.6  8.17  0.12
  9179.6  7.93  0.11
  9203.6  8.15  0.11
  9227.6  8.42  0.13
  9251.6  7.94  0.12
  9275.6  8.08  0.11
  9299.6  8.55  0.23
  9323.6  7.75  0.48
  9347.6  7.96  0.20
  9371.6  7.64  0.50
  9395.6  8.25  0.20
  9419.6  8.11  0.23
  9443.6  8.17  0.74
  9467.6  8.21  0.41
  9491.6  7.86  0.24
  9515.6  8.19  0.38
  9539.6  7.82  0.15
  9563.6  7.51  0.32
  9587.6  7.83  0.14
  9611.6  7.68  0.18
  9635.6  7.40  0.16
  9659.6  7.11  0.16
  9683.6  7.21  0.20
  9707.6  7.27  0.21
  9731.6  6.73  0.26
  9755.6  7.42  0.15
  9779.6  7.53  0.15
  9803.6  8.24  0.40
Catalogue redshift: 0.139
